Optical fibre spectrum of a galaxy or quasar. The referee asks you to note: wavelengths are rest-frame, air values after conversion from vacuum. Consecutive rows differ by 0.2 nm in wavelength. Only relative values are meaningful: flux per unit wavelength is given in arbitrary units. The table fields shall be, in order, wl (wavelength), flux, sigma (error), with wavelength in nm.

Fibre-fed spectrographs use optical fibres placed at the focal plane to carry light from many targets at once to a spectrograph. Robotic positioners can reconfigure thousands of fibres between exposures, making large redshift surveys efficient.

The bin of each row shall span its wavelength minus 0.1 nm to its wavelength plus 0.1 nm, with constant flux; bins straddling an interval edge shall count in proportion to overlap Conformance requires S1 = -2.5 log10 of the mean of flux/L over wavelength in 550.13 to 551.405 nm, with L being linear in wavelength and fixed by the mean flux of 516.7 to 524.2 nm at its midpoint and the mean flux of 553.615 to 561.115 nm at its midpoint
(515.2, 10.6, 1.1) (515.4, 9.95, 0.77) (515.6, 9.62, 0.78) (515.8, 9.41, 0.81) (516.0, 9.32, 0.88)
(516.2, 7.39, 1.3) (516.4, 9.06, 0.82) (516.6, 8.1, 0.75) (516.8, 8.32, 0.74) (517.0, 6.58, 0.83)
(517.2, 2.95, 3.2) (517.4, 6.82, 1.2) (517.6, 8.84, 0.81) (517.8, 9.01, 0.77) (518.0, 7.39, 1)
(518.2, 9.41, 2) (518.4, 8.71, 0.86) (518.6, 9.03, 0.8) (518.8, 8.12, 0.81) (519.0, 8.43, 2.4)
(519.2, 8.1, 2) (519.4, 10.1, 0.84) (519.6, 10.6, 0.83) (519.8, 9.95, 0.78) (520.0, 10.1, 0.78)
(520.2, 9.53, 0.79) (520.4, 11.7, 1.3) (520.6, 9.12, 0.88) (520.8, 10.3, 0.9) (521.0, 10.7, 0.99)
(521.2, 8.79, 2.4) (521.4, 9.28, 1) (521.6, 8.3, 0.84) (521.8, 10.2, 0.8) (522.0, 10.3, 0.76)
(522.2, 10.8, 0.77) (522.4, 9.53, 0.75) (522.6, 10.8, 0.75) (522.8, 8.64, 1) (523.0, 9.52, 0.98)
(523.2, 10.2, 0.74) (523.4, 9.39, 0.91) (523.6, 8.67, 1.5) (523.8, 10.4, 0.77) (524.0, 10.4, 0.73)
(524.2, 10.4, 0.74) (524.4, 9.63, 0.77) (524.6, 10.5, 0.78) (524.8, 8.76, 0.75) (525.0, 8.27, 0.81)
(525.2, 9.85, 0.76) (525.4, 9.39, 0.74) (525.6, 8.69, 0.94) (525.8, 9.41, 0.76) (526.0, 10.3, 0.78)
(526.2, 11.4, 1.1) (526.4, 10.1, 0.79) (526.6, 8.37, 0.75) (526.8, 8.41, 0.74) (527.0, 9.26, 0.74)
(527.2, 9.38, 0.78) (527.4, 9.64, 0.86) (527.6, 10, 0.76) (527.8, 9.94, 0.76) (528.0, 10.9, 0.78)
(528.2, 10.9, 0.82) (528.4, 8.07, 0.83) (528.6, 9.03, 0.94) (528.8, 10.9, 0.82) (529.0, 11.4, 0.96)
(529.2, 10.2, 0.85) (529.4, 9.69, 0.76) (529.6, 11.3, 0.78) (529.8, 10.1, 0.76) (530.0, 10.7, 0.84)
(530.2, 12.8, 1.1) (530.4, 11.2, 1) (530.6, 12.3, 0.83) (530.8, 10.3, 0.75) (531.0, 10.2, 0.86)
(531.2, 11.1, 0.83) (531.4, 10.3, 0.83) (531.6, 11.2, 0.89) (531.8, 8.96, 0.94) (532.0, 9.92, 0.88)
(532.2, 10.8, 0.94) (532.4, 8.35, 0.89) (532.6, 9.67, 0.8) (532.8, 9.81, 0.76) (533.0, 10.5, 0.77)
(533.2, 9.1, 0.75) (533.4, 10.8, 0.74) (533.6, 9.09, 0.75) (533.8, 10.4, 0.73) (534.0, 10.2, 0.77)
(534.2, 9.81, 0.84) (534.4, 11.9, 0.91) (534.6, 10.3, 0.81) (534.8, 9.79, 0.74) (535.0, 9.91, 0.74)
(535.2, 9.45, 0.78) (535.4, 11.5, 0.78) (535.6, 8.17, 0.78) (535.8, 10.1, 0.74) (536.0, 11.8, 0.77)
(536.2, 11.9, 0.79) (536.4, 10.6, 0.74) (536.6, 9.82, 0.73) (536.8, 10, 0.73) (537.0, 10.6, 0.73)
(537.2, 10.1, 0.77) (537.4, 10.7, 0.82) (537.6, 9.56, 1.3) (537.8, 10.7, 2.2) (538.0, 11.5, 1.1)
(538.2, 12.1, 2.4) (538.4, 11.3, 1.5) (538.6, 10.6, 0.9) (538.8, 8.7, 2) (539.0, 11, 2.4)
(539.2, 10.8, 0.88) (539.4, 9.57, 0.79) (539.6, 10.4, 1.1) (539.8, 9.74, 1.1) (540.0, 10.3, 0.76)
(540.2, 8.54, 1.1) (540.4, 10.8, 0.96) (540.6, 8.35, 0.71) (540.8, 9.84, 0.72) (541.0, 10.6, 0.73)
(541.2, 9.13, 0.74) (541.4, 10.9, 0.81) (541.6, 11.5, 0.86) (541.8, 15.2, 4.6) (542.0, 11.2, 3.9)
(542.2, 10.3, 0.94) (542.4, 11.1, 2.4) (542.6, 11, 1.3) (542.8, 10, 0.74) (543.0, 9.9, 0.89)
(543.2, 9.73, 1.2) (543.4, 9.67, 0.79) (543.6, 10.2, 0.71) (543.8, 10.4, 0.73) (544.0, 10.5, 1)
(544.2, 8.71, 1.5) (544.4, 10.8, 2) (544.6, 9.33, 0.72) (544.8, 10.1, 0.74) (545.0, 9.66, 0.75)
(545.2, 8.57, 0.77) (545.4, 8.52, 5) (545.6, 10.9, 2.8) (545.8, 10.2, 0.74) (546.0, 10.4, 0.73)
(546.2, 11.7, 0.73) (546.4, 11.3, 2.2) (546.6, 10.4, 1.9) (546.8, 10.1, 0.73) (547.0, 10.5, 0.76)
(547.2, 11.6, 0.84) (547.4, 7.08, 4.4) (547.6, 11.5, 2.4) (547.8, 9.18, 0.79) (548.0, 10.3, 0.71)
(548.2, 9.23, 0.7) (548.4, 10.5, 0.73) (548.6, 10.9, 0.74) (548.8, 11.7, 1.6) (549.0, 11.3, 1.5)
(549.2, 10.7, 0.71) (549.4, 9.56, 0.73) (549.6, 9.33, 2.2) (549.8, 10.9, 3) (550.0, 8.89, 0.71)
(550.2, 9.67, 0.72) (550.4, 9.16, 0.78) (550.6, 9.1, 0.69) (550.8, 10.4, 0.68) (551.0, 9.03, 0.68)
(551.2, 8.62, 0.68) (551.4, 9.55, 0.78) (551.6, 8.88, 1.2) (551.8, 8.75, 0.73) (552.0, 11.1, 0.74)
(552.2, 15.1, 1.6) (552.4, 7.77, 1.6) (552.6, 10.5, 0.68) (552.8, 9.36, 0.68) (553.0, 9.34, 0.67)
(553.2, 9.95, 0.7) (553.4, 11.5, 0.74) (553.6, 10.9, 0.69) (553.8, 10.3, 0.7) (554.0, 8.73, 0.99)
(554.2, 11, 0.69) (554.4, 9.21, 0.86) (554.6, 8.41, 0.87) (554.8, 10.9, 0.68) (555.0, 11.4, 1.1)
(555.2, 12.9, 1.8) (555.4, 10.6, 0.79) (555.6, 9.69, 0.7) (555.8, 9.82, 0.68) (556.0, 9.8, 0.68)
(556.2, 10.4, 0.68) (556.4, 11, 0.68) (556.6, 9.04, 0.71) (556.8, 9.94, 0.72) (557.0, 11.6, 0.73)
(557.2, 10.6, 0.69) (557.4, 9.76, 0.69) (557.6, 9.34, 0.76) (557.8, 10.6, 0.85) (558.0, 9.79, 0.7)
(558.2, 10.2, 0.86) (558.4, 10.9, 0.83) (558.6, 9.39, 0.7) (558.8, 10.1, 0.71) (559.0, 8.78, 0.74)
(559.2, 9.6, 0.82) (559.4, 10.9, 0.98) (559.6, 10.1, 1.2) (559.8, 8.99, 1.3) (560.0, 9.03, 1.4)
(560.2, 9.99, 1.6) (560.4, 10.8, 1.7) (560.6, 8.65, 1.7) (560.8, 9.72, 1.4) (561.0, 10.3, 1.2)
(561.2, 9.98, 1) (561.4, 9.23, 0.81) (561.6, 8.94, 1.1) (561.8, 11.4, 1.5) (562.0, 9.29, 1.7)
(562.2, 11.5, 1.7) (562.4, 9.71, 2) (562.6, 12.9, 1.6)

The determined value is 0.06 mag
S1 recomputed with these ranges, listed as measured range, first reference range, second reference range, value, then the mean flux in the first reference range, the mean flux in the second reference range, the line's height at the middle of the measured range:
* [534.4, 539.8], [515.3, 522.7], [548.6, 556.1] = -0.09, 9.04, 10.1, 9.63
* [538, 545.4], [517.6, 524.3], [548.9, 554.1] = -0.05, 9.56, 9.94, 9.82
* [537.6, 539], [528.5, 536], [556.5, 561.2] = -0.05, 10.3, 9.92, 10.2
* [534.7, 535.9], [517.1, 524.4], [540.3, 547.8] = 0.01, 9.3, 10.3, 9.92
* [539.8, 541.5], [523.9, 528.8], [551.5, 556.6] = 0.02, 9.65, 10.3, 9.97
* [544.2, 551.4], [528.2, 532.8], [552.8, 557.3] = 0.03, 10.4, 10.3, 10.3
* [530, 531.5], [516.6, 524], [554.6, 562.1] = -0.19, 9.13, 10.1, 9.39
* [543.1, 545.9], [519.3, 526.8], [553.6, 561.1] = 0.02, 9.78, 10.1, 9.96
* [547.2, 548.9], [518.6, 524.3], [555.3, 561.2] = -0.03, 9.72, 9.98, 9.91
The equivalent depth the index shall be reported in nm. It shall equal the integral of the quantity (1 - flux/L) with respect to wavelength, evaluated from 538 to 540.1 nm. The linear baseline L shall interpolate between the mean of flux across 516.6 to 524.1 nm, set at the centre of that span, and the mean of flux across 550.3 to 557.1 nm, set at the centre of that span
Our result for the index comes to -0.176 nm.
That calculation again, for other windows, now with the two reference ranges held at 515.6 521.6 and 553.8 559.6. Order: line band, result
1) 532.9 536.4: -0.34 nm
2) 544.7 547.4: -0.11 nm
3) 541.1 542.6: -0.26 nm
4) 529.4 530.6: -0.26 nm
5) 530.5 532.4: -0.24 nm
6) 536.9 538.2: -0.16 nm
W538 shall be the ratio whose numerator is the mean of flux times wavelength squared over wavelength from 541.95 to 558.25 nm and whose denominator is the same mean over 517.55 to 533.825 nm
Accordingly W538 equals 1.13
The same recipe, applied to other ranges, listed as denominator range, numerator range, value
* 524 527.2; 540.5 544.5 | 1.17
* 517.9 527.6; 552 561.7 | 1.20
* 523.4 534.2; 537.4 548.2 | 1.08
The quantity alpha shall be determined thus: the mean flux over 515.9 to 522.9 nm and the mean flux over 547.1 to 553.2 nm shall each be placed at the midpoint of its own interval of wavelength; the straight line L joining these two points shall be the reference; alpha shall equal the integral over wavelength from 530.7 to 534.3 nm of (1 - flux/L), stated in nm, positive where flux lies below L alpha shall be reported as -0.24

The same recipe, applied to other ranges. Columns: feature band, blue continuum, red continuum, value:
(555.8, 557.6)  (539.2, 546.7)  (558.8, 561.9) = -0.06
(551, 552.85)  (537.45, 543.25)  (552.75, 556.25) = 0.07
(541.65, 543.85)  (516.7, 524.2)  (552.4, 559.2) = -0.23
